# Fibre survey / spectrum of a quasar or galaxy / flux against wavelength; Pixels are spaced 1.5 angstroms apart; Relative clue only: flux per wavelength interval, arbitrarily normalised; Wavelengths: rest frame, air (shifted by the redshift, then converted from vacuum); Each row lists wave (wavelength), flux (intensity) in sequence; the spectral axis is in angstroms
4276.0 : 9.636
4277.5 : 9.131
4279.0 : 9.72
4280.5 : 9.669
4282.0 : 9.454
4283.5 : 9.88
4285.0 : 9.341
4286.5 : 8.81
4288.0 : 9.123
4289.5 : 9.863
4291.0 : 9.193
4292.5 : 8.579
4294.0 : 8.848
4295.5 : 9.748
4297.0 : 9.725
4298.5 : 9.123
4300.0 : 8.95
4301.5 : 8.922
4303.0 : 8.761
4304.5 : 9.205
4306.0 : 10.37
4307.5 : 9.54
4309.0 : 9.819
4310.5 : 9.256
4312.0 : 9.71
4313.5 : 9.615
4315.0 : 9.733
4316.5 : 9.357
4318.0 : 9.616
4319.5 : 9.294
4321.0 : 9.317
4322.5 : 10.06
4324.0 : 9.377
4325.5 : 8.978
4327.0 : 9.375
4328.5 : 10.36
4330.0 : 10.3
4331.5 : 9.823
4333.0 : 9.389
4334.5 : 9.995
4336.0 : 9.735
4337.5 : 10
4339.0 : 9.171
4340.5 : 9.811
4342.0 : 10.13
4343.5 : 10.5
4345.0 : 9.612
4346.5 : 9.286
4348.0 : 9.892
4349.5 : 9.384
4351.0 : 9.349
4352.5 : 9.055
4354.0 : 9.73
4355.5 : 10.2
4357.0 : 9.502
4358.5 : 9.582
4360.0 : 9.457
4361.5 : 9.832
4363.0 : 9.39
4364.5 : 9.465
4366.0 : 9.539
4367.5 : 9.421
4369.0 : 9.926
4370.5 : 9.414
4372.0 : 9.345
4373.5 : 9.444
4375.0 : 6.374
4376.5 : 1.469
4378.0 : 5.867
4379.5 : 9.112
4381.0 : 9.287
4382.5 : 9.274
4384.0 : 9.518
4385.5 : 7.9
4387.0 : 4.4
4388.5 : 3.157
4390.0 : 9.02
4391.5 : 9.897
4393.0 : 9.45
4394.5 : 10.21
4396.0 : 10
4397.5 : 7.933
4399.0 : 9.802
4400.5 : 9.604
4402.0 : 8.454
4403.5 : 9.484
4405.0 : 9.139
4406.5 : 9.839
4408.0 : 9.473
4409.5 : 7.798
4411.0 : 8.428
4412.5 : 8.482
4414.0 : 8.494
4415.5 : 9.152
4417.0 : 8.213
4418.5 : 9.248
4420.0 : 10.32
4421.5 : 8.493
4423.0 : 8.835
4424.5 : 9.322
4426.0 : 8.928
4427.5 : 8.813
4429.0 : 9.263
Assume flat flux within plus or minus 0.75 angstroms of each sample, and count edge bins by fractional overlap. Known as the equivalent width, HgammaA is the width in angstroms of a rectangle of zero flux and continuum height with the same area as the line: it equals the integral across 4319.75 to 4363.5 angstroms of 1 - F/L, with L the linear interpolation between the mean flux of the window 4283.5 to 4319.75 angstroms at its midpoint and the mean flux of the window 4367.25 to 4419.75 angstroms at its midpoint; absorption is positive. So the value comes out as -3.4 angstroms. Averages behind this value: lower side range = 9.37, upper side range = 8.47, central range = 9.67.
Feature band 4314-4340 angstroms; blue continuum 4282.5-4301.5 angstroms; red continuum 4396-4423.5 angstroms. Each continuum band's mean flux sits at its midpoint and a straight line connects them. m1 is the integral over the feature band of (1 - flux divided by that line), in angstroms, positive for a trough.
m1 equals -1.3 angstroms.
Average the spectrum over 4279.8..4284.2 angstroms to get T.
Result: 9.67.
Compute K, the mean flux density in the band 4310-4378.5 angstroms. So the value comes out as 9.3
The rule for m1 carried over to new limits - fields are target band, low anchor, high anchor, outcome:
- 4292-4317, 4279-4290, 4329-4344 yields 0.6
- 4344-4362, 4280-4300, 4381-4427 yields -1.2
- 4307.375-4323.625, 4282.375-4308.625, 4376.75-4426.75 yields -0.7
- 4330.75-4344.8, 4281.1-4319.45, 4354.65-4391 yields -1.6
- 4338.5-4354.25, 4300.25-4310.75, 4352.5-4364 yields -0.1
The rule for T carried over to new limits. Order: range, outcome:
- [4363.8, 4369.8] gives 9.59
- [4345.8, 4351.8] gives 9.48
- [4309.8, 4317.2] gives 9.54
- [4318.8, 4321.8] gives 9.32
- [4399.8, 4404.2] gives 9.17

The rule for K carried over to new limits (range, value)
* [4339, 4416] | 8.87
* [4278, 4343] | 9.52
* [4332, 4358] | 9.69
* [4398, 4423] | 9.01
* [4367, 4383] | 8.05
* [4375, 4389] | 6.71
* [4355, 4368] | 9.59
